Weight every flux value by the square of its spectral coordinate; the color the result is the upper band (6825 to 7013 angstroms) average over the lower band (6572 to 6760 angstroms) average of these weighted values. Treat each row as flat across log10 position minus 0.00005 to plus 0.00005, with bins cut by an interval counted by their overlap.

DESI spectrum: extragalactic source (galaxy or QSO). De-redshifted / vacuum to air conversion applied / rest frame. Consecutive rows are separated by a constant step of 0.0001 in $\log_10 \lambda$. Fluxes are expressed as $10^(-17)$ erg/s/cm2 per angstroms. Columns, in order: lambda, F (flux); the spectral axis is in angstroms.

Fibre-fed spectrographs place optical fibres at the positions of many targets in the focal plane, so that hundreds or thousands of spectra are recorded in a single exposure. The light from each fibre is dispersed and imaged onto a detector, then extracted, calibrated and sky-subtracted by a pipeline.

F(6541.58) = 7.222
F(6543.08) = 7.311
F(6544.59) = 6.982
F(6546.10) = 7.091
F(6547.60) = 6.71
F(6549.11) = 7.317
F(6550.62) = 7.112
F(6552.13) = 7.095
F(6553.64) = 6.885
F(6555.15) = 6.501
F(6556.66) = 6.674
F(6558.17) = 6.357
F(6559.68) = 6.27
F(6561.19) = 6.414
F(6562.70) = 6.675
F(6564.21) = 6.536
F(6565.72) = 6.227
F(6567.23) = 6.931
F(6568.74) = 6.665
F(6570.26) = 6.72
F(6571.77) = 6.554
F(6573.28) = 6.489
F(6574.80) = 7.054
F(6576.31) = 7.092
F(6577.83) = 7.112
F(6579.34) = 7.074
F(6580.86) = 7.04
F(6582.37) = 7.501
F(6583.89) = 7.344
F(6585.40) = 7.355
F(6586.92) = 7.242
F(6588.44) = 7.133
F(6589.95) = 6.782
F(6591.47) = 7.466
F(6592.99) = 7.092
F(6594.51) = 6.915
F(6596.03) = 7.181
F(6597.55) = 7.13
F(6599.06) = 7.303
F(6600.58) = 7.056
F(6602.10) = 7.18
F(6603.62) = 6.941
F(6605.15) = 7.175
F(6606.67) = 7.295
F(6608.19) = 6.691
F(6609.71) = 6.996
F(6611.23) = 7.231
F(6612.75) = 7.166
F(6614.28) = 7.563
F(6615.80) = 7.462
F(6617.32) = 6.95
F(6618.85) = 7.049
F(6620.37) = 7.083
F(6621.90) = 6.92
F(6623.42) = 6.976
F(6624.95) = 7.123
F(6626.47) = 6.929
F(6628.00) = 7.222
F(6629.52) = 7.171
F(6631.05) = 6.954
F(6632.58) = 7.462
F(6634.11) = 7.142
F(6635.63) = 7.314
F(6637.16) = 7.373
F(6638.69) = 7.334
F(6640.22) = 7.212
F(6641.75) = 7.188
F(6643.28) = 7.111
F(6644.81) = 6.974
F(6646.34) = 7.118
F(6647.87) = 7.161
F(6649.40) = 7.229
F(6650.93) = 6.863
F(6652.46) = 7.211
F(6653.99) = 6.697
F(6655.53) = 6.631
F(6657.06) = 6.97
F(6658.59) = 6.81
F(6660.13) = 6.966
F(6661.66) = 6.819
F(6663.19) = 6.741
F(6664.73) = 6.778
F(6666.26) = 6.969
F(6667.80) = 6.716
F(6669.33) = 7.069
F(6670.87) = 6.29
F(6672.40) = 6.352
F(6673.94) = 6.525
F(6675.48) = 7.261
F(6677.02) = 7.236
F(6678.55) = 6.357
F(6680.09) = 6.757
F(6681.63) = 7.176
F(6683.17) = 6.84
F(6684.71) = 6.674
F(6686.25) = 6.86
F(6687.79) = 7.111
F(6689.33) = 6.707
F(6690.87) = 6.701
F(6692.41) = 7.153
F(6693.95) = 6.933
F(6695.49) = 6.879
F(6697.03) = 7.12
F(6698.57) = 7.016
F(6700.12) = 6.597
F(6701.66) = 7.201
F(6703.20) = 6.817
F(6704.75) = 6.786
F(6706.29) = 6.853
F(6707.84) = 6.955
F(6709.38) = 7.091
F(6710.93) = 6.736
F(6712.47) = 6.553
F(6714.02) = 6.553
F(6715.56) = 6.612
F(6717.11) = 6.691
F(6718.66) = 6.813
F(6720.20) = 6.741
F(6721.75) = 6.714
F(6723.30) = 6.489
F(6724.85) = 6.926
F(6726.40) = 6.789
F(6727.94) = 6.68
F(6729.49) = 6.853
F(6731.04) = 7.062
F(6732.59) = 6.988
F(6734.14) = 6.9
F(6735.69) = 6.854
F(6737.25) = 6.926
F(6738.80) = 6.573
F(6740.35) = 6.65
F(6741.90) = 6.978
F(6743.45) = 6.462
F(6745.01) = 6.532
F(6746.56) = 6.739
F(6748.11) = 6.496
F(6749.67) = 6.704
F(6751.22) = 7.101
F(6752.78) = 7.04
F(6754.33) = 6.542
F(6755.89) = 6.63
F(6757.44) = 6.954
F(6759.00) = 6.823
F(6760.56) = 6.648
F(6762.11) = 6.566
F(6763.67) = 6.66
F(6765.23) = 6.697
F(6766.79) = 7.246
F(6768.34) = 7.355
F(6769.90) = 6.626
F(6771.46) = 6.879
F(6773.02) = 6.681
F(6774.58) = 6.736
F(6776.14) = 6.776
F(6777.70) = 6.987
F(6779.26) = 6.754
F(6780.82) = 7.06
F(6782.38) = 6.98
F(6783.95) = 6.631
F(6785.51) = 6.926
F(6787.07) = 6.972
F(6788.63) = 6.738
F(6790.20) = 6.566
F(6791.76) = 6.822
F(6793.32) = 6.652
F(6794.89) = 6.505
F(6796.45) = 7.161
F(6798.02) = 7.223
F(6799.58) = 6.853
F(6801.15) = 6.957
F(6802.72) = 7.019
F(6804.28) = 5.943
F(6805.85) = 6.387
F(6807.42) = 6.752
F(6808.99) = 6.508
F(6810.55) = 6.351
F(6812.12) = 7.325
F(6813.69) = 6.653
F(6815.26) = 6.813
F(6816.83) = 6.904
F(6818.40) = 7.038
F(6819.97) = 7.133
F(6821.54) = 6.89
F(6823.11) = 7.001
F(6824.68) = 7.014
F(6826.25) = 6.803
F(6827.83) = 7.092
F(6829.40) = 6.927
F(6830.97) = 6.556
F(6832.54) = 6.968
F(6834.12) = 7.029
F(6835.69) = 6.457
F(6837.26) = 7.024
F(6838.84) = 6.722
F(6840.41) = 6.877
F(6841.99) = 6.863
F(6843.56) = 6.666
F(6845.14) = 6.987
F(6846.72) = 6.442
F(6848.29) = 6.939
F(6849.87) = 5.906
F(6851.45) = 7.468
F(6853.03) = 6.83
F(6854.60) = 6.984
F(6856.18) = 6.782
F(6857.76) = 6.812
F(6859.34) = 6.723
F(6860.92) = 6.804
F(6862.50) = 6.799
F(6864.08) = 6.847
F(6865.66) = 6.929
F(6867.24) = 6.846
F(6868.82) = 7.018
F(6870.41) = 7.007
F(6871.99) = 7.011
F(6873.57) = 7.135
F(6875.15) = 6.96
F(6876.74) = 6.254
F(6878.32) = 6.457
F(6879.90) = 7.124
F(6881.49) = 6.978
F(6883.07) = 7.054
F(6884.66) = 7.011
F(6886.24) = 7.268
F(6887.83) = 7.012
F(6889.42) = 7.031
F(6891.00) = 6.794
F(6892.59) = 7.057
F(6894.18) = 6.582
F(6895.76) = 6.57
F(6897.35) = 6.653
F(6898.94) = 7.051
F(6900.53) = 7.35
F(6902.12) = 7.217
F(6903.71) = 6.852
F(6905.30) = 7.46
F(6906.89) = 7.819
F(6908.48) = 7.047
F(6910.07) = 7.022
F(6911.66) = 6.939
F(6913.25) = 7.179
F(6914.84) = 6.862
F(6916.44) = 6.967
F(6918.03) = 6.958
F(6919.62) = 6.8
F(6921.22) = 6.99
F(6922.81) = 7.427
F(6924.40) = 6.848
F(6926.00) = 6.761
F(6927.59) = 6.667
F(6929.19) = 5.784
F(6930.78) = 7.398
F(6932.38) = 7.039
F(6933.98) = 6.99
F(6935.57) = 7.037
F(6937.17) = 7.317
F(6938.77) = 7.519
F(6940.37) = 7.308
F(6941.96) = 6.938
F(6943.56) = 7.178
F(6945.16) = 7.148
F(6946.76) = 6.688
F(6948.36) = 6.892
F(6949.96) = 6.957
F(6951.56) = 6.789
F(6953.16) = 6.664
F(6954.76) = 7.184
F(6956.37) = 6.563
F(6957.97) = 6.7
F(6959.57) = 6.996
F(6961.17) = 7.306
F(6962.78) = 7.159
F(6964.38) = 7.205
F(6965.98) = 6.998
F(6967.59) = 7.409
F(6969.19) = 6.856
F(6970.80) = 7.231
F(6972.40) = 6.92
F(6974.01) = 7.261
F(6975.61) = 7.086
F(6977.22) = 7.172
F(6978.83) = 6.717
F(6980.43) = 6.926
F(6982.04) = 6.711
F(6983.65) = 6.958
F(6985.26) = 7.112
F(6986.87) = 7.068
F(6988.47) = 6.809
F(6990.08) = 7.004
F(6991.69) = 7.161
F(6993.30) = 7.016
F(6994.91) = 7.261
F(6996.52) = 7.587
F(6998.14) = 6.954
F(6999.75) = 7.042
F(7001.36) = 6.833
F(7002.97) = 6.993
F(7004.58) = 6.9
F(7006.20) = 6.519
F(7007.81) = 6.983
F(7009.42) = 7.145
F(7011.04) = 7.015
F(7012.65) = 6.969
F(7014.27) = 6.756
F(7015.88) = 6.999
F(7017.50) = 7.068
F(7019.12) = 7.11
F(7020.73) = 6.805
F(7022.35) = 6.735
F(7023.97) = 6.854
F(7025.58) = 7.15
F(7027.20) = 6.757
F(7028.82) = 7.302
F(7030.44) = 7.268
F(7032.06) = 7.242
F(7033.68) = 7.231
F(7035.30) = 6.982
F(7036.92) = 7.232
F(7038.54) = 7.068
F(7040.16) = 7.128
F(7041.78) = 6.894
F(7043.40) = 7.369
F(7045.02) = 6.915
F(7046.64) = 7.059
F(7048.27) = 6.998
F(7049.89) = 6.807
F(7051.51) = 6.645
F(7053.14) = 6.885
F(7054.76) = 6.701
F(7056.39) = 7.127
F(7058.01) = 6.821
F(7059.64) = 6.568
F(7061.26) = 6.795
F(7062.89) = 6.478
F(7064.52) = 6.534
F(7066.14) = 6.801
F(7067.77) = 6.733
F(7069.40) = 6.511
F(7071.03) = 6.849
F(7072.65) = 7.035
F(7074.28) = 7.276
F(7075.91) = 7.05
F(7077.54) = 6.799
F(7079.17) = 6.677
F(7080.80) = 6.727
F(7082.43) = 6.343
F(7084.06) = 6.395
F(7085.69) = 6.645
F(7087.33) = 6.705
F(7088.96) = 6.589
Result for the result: 1.08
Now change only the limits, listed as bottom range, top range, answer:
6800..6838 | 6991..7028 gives 1.08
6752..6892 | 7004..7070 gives 1.08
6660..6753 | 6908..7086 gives 1.11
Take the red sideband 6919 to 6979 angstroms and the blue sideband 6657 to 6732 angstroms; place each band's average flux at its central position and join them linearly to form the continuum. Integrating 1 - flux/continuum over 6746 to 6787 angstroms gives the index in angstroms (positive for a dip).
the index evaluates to 0.3 angstroms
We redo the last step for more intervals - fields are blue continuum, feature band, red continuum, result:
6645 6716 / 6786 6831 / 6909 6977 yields 0.72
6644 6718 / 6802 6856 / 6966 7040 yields 1.03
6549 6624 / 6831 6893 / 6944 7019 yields 1.11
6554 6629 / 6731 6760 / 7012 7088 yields 0.70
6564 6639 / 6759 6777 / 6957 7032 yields 0.62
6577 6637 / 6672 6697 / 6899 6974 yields 0.91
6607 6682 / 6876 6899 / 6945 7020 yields 0.47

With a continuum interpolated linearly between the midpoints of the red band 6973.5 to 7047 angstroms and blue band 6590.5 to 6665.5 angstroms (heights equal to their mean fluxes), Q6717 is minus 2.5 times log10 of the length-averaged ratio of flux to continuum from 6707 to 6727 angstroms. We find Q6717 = 0.05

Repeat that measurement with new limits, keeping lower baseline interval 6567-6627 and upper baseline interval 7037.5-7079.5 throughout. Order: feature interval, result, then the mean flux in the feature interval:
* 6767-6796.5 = 0.03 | 6.83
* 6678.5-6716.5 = 0.03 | 6.85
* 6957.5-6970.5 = -0.03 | 7.09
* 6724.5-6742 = 0.03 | 6.84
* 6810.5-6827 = 0.01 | 6.93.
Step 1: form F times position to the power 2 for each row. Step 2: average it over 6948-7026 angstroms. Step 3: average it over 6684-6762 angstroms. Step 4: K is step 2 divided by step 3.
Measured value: 1.1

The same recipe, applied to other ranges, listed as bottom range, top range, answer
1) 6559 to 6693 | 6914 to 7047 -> 1.11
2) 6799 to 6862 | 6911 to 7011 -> 1.07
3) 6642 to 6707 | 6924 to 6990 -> 1.10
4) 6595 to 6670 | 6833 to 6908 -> 1.05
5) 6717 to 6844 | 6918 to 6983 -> 1.08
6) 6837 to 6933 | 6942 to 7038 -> 1.05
